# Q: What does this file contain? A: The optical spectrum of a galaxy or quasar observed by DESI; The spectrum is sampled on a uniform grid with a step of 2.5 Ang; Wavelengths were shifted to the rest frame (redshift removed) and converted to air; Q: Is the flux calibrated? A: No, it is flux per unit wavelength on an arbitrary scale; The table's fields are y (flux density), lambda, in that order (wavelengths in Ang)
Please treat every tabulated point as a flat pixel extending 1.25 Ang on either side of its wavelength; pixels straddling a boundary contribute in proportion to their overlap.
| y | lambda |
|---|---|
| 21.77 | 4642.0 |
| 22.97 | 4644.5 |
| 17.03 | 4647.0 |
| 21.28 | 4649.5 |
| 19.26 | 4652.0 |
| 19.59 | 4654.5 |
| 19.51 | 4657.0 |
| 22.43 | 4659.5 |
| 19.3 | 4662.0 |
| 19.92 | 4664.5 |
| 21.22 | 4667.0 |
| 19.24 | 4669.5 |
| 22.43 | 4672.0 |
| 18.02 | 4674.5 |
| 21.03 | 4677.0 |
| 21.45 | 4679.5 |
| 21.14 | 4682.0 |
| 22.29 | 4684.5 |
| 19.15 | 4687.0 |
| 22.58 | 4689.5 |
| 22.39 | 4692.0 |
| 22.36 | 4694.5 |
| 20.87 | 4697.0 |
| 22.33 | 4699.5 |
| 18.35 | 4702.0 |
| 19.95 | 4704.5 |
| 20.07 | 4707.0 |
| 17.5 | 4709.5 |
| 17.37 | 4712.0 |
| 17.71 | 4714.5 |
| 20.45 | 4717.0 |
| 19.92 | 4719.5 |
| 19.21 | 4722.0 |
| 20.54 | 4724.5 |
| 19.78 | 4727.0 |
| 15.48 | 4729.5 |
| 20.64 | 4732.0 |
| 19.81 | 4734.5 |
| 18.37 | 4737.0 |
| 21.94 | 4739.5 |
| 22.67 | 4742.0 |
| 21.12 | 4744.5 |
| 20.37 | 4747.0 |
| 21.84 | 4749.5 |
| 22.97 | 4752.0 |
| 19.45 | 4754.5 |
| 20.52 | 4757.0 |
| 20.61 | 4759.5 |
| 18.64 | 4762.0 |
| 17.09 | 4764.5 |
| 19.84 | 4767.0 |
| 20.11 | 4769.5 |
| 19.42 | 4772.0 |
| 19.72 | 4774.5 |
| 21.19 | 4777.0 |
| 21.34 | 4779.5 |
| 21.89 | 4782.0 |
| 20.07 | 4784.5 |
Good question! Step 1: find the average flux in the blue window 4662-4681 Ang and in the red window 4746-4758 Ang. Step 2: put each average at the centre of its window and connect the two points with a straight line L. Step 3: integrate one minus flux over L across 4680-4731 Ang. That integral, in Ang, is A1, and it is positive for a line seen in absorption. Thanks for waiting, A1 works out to 1.7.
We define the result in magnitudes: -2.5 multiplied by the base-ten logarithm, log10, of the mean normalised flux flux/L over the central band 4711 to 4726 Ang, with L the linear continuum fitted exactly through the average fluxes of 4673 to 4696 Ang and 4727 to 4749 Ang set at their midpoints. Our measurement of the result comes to 0.07 mag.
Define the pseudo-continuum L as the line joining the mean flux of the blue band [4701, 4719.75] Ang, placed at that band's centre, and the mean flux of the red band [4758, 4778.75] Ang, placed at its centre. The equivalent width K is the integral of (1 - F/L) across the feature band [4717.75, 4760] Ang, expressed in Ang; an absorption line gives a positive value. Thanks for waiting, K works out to -2.3 Ang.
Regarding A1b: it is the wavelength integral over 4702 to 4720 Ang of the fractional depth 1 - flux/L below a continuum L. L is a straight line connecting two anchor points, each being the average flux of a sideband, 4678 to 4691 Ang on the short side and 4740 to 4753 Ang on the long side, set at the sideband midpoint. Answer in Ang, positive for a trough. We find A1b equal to 2.19 Ang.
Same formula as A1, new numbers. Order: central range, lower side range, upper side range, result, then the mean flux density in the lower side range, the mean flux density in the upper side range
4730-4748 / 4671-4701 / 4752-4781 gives -0.06 Ang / 21.3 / 20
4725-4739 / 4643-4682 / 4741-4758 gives 1.33 Ang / 20.3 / 21.3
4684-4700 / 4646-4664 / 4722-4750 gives -1.35 Ang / 19.8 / 20.1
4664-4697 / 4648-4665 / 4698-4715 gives -2.33 Ang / 20.1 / 19.1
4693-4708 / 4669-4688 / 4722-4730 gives -0.60 Ang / 20.7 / 19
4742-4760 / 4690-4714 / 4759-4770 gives -1.66 Ang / 20.1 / 19.1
